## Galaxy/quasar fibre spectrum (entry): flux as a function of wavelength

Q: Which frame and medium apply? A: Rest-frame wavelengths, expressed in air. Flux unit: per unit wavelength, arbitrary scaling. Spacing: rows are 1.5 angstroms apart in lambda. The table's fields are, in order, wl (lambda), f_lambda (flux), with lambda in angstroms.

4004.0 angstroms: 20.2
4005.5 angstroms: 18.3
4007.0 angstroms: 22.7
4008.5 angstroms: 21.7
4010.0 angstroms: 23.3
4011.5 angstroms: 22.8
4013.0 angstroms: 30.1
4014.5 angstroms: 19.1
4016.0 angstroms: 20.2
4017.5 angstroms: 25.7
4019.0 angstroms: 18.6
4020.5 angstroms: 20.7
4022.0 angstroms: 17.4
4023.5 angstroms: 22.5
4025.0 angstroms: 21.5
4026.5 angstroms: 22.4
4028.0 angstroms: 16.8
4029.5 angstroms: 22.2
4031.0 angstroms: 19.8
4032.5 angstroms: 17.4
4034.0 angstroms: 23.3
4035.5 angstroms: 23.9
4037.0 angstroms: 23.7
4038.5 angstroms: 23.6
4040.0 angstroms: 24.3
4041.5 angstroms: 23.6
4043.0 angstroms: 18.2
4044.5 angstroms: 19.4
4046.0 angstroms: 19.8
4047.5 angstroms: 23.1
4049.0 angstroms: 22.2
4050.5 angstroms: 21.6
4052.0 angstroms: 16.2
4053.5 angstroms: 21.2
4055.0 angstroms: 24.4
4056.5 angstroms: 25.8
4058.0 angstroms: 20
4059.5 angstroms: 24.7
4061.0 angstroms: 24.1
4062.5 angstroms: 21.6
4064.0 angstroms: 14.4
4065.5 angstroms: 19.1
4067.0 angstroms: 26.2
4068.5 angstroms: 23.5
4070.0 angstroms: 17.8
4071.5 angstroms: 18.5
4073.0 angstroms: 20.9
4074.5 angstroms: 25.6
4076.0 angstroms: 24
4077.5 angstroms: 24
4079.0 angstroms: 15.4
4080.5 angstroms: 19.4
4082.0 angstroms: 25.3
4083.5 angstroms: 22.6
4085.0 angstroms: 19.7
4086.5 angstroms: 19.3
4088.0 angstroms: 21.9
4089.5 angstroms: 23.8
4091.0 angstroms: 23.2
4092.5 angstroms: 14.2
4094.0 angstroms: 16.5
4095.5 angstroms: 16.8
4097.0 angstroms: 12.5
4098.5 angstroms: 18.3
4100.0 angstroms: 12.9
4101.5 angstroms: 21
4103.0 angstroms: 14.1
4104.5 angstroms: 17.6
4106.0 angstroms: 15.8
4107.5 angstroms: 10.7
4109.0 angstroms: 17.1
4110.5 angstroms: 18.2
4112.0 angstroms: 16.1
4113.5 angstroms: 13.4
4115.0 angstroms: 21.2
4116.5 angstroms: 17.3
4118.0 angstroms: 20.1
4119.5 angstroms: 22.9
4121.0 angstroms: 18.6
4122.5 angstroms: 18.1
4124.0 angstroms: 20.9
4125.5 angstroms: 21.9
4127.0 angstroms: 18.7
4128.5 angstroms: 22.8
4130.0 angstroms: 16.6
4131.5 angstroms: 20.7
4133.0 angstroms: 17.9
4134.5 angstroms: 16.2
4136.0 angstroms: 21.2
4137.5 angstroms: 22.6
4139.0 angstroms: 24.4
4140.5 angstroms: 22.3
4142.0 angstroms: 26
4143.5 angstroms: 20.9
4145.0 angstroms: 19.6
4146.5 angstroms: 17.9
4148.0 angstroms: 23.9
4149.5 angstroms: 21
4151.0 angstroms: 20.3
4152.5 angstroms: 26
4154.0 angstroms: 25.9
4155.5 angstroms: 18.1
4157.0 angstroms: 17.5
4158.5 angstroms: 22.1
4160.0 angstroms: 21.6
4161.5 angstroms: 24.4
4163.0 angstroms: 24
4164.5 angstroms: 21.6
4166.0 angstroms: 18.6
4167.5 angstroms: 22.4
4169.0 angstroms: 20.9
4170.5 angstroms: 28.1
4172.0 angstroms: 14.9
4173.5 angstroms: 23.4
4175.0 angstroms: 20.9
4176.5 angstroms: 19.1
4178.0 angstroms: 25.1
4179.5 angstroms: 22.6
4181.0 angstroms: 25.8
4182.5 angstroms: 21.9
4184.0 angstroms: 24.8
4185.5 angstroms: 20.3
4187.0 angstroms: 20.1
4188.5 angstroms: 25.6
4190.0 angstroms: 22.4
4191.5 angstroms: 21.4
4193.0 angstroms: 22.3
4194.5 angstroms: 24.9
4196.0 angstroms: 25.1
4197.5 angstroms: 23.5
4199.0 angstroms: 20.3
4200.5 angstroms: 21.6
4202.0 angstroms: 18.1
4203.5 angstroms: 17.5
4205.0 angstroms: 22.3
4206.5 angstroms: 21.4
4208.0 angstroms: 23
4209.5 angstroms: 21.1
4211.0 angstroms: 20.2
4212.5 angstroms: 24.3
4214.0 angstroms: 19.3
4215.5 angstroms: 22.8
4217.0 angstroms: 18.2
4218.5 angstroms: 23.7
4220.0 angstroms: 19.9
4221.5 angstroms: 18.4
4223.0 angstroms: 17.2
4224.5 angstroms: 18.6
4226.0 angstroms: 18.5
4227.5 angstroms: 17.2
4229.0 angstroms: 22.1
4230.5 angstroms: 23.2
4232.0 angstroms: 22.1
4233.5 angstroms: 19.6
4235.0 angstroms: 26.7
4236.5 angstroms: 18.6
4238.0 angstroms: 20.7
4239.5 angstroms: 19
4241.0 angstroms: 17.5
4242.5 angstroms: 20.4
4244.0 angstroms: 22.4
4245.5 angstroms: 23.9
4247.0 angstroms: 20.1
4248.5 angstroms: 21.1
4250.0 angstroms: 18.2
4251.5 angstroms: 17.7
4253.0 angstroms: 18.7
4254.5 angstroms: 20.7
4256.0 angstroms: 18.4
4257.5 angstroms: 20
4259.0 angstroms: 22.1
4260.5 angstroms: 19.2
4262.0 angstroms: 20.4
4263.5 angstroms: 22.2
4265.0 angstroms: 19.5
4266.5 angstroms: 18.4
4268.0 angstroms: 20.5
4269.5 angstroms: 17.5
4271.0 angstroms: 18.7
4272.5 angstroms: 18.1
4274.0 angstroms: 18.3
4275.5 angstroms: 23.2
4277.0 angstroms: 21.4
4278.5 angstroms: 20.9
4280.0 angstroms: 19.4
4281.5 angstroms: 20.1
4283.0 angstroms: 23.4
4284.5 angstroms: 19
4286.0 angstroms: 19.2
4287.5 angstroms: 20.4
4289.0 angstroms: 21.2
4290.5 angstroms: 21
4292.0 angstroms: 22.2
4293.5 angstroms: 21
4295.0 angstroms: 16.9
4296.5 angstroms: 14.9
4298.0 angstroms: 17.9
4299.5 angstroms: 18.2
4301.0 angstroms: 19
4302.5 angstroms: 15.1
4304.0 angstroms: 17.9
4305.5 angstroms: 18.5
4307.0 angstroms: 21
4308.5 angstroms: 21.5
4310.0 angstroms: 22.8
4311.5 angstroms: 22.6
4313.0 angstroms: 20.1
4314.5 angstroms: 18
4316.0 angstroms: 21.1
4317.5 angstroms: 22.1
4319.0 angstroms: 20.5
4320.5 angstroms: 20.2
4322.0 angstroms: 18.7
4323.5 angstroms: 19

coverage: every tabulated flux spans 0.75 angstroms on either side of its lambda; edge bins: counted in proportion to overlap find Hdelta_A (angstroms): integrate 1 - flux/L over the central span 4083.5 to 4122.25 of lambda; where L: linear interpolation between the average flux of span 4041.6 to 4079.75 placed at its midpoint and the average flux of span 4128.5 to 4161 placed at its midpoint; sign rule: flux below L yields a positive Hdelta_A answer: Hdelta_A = 6.2 angstroms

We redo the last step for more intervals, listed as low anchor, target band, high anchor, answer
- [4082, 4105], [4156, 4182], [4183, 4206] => -0.9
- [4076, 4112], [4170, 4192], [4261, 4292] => -3.6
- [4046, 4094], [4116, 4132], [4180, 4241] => 1.1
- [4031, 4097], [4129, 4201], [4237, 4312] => -4.7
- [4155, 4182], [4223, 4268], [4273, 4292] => 1.7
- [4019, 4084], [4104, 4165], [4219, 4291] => 2.2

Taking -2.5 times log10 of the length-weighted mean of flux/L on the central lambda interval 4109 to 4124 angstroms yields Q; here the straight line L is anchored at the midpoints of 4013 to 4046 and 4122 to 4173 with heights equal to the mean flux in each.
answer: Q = 0.15 mag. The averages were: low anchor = 21.3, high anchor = 21.2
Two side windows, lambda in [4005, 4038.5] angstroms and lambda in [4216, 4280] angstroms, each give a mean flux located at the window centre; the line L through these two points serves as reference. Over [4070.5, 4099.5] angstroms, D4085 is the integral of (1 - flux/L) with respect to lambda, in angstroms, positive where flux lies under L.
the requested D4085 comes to 1.6 angstroms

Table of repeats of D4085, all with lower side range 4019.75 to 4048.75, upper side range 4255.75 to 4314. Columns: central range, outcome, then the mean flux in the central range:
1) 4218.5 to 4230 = 0.5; 19.3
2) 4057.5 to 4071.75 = 0.0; 21.1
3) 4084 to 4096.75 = 1.0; 19.2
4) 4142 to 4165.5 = -1.4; 21.8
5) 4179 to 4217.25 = -3.2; 22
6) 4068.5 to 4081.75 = 0.0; 21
